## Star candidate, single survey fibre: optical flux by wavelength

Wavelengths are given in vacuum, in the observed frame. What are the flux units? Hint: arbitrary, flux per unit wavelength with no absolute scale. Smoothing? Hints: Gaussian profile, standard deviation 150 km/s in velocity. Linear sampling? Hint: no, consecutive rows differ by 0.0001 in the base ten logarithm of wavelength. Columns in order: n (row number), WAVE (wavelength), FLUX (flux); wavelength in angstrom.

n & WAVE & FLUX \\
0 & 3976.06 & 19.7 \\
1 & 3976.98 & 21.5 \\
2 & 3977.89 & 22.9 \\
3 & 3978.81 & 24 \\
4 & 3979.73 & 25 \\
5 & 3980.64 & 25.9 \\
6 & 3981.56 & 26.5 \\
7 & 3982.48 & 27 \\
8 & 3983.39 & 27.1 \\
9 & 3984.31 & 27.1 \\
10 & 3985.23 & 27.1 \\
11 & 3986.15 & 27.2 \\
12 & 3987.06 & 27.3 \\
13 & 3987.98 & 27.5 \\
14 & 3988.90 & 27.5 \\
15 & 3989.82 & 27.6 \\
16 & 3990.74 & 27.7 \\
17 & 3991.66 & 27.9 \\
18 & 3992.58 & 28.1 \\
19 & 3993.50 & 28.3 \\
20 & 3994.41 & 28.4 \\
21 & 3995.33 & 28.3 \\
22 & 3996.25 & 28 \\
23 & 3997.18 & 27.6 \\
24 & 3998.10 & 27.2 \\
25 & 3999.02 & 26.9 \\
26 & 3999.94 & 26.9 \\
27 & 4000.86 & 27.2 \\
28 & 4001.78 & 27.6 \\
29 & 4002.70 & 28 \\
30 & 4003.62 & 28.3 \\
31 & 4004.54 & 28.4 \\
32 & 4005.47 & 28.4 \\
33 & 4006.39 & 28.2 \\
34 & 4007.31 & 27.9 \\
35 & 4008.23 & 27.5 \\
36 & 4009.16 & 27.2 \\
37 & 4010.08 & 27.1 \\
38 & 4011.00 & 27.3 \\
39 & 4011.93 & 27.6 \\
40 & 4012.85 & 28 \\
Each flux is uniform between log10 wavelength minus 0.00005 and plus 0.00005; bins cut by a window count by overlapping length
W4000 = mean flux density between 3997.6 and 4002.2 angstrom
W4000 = 27.2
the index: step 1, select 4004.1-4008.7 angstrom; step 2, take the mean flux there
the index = 28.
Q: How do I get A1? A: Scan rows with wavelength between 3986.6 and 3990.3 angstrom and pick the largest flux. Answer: 27.6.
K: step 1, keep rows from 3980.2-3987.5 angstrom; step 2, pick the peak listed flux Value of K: 27.3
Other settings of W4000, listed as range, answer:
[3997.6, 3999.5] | 27.1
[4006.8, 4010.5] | 27.5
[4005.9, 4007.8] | 28.2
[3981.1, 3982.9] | 26.7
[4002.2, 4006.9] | 28.3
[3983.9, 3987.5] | 27.2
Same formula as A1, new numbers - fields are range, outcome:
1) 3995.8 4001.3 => 28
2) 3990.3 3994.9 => 28.4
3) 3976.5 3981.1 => 25.9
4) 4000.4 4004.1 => 28.3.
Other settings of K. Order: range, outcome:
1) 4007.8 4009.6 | 27.5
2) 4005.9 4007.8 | 28.2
